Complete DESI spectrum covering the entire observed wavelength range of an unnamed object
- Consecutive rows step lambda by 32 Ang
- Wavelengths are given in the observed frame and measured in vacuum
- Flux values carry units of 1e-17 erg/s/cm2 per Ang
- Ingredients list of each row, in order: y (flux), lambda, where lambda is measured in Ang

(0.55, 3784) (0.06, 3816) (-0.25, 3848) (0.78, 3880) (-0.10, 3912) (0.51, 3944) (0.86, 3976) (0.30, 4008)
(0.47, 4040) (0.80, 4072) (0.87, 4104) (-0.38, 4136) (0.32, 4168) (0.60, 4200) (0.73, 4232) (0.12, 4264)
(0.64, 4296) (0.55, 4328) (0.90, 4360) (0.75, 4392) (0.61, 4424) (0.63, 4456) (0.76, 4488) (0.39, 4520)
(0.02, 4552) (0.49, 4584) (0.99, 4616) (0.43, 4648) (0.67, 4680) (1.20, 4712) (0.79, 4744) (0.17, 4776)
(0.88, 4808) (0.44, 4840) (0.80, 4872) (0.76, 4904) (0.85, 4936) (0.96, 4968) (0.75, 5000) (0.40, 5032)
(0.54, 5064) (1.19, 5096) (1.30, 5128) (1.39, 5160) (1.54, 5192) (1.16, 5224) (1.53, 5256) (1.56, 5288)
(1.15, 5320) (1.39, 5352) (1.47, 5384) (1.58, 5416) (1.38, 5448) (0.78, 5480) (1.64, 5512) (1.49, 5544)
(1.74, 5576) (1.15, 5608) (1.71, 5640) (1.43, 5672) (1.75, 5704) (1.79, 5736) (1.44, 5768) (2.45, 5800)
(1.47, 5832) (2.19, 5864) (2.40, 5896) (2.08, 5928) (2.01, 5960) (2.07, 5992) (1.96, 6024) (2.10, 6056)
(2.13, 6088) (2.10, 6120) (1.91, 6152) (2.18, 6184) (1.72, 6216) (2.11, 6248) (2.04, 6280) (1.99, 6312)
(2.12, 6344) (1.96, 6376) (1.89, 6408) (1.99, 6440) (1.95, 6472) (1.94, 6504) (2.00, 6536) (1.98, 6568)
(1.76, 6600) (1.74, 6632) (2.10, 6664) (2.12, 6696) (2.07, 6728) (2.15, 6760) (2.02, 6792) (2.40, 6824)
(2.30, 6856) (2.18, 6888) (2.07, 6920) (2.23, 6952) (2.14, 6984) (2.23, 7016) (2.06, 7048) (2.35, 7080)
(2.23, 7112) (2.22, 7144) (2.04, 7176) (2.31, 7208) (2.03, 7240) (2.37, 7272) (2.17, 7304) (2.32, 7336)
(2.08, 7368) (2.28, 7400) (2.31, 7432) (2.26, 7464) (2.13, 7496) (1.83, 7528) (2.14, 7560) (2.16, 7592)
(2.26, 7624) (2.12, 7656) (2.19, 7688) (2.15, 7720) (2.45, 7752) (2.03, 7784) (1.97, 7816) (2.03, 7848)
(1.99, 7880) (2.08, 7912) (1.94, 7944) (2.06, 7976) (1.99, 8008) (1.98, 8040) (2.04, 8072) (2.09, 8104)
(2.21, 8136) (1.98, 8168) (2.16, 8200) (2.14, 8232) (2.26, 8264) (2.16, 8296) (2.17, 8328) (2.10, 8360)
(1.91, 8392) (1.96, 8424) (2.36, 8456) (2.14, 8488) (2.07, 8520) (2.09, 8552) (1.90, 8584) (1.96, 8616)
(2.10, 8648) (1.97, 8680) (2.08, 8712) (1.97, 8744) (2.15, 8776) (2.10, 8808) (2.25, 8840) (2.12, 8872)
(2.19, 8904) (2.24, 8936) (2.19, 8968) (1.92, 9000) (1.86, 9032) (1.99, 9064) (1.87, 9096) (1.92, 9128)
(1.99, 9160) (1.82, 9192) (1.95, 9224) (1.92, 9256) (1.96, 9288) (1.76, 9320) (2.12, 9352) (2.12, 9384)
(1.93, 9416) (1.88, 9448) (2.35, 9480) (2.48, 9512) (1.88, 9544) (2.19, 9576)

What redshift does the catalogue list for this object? 0.28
